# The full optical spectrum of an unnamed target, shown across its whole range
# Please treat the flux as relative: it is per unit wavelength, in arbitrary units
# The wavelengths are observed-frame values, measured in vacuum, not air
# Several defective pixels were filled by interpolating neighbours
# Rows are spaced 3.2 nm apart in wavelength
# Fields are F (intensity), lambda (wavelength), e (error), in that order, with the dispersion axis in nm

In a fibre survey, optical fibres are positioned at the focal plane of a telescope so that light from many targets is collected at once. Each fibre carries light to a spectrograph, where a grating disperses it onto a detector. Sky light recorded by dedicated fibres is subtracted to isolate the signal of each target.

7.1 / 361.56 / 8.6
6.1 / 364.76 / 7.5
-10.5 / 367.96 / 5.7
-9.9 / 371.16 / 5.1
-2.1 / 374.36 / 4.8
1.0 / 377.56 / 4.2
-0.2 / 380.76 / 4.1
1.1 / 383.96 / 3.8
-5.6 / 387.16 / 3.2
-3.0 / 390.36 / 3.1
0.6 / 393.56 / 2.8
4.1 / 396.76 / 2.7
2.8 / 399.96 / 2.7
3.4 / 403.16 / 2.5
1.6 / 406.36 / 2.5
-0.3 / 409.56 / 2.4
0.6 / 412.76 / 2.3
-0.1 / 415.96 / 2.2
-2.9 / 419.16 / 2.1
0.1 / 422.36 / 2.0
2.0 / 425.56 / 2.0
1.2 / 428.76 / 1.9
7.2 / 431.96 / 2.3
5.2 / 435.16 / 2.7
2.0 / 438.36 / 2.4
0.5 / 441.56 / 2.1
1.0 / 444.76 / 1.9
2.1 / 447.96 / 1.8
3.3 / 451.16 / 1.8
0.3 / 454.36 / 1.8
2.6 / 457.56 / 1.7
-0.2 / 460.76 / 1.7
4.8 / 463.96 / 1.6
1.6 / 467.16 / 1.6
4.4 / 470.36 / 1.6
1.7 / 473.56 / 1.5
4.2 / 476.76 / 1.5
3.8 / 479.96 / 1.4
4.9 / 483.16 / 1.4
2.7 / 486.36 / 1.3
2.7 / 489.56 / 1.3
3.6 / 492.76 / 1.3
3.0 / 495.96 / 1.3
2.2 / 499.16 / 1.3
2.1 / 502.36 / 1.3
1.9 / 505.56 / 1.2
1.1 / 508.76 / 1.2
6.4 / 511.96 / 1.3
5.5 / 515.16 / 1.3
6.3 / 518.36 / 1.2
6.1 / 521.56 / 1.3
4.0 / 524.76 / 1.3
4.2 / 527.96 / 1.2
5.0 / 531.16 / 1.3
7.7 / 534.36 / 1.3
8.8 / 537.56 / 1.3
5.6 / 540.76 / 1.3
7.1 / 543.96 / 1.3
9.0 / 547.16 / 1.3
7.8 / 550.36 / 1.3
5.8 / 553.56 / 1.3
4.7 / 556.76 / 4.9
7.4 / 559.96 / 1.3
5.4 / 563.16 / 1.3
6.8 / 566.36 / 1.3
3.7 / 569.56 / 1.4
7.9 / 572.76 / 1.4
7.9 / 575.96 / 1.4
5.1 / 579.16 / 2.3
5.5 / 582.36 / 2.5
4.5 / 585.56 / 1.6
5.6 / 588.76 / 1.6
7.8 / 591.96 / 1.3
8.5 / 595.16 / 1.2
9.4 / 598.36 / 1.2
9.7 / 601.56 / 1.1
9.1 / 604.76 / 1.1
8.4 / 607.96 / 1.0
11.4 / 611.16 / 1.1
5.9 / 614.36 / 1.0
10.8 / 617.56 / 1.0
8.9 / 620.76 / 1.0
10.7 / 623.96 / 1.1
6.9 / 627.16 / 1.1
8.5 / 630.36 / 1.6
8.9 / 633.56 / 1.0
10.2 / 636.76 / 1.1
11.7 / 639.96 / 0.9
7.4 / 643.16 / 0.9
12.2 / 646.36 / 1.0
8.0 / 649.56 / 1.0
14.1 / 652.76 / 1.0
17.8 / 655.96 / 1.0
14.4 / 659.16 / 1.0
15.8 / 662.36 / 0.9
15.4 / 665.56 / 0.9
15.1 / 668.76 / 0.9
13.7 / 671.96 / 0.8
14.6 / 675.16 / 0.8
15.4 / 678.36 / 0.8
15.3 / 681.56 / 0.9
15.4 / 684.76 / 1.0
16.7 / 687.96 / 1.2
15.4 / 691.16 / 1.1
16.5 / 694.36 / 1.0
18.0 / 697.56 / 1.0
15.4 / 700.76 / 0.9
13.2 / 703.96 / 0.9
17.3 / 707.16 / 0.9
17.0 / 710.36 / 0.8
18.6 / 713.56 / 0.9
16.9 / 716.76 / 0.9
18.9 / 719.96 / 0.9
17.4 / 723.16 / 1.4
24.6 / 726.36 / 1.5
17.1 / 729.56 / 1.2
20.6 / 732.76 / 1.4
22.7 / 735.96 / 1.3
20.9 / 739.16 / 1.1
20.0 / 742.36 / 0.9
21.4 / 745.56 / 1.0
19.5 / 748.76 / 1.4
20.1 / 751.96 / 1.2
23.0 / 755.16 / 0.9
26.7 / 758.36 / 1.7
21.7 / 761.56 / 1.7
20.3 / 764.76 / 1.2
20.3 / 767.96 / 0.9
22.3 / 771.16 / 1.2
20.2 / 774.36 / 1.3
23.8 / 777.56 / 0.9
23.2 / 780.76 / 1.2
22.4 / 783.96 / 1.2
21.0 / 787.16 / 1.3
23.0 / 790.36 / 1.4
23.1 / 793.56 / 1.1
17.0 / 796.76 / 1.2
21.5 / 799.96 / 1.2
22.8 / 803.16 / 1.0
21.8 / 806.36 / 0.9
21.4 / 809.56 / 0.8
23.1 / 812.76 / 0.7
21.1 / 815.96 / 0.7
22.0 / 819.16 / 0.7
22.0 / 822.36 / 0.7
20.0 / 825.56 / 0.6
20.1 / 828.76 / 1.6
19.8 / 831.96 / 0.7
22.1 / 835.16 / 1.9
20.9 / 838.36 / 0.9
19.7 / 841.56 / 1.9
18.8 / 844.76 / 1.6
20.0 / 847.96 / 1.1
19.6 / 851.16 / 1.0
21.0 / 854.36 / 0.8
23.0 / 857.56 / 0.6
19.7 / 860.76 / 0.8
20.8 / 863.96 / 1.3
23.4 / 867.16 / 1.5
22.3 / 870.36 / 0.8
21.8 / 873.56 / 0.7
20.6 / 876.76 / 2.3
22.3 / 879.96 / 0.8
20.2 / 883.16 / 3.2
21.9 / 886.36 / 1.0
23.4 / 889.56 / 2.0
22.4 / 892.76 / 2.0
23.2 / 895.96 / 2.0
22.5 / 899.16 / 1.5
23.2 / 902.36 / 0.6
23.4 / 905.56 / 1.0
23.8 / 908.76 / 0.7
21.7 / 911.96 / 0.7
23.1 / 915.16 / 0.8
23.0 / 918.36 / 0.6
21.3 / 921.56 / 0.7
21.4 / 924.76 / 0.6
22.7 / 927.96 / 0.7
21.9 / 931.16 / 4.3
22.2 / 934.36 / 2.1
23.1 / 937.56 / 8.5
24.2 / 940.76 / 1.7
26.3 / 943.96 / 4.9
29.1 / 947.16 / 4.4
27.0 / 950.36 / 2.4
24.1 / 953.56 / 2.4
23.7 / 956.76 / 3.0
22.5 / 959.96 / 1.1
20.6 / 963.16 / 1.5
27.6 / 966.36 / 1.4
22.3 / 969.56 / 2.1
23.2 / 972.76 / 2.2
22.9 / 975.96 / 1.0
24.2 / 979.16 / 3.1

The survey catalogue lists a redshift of 0.64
